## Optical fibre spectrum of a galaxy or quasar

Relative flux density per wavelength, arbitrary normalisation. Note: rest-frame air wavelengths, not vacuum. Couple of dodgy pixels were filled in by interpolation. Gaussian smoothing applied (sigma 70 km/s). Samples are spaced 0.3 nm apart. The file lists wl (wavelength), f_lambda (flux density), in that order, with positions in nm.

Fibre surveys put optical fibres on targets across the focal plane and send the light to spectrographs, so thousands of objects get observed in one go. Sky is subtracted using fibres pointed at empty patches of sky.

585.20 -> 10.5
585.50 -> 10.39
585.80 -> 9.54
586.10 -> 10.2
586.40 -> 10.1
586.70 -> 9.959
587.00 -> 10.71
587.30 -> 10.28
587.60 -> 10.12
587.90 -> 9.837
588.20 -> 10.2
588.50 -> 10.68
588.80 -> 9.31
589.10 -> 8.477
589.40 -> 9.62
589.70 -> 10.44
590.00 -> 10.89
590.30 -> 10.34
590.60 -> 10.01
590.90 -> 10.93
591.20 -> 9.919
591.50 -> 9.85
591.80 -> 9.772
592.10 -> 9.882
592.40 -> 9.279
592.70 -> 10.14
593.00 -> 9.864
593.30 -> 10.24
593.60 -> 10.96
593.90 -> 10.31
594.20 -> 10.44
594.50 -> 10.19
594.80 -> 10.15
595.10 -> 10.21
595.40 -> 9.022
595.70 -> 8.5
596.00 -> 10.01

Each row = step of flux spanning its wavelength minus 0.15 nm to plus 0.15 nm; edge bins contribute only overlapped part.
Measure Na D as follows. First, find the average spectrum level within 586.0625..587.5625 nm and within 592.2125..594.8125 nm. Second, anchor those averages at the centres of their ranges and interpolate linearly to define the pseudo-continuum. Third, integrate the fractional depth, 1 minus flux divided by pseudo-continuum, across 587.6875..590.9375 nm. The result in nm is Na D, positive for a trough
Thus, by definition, 0.057 nm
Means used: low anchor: 10.2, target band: 10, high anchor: 10.2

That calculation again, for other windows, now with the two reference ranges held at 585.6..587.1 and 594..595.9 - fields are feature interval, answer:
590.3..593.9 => -0.080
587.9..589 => 0.006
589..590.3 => 0.000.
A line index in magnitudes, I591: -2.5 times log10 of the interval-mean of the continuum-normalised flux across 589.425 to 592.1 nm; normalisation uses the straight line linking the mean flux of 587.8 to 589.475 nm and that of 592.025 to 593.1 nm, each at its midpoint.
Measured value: -0.05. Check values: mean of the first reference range 9.69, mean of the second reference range 9.78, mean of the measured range 10.2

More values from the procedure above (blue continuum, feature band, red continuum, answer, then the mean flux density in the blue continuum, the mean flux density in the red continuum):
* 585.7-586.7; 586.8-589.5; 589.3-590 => 0.022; 9.97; 10.2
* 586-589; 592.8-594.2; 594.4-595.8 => -0.066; 10.1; 9.63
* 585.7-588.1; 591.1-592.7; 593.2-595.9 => 0.029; 10.1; 10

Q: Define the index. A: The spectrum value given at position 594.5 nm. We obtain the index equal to 10.19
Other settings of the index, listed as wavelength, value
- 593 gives 9.864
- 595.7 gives 8.5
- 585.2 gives 10.5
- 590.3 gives 10.34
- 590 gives 10.89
